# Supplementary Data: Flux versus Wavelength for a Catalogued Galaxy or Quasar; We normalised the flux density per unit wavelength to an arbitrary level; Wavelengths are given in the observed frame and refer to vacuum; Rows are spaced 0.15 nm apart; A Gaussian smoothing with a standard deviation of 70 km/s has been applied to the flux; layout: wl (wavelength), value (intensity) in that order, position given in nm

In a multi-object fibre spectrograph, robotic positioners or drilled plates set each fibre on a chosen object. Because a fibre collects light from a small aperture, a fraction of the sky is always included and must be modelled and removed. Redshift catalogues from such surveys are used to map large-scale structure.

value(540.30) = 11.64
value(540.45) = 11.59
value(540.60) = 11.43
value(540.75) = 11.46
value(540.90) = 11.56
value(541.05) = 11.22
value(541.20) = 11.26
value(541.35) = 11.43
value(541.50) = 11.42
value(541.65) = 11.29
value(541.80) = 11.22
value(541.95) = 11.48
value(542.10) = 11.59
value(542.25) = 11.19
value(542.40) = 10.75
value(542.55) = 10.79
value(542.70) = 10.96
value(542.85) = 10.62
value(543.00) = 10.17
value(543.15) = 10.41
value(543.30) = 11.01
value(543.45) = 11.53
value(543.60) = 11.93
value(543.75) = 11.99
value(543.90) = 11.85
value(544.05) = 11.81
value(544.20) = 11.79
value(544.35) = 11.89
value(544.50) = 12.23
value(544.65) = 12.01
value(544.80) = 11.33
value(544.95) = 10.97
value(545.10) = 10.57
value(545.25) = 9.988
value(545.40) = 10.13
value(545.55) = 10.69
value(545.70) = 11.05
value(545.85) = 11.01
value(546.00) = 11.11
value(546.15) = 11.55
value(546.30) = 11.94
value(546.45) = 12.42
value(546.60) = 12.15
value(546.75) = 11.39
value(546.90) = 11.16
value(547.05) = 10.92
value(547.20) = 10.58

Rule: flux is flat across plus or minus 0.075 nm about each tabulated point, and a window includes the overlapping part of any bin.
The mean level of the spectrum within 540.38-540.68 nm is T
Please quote 11.5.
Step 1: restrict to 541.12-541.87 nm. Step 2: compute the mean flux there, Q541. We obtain 11.3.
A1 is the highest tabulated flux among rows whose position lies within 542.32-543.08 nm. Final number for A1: 10.96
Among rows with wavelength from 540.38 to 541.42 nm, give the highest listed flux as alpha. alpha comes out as 11.59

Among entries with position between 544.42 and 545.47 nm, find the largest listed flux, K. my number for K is 12.23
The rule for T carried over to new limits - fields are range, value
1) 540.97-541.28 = 11.2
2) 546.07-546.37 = 11.7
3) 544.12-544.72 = 12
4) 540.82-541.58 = 11.4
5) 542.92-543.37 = 10.5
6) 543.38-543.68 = 11.7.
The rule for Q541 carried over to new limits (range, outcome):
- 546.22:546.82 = 12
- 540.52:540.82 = 11.4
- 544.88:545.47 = 10.4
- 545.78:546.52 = 11.6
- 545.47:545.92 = 10.9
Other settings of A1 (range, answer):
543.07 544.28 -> 11.99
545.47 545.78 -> 11.05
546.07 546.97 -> 12.42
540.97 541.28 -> 11.26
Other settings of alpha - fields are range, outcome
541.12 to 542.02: 11.48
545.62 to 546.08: 11.11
